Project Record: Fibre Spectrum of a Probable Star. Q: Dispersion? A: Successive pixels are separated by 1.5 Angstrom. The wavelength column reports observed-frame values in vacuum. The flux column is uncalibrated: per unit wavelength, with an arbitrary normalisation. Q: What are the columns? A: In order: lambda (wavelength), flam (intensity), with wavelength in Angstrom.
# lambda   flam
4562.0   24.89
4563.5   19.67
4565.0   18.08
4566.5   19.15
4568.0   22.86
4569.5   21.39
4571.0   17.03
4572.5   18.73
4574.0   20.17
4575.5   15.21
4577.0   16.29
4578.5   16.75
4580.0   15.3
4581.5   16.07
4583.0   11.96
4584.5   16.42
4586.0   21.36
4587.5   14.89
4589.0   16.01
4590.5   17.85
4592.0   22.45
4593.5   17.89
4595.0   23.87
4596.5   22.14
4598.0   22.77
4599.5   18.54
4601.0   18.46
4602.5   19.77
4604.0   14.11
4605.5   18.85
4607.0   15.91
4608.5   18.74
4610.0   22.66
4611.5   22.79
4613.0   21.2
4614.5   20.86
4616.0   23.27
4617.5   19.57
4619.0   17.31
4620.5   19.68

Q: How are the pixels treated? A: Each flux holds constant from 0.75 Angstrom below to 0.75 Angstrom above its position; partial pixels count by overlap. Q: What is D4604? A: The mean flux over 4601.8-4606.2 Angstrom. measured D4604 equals 17.5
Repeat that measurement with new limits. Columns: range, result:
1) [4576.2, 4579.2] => 16.5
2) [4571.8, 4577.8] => 17.6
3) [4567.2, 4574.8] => 20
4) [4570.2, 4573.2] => 17.9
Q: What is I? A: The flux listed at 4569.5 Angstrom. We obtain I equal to 21.39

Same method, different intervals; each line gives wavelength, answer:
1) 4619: 17.31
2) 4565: 18.08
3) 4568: 22.86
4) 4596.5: 22.14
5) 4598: 22.77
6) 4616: 23.27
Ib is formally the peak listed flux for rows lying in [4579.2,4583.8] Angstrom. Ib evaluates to 16.07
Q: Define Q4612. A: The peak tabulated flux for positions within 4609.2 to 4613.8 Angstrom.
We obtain 22.79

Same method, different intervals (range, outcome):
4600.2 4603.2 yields 19.77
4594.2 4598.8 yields 23.87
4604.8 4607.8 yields 18.85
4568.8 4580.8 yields 21.39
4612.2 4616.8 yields 23.27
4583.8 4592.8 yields 22.45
